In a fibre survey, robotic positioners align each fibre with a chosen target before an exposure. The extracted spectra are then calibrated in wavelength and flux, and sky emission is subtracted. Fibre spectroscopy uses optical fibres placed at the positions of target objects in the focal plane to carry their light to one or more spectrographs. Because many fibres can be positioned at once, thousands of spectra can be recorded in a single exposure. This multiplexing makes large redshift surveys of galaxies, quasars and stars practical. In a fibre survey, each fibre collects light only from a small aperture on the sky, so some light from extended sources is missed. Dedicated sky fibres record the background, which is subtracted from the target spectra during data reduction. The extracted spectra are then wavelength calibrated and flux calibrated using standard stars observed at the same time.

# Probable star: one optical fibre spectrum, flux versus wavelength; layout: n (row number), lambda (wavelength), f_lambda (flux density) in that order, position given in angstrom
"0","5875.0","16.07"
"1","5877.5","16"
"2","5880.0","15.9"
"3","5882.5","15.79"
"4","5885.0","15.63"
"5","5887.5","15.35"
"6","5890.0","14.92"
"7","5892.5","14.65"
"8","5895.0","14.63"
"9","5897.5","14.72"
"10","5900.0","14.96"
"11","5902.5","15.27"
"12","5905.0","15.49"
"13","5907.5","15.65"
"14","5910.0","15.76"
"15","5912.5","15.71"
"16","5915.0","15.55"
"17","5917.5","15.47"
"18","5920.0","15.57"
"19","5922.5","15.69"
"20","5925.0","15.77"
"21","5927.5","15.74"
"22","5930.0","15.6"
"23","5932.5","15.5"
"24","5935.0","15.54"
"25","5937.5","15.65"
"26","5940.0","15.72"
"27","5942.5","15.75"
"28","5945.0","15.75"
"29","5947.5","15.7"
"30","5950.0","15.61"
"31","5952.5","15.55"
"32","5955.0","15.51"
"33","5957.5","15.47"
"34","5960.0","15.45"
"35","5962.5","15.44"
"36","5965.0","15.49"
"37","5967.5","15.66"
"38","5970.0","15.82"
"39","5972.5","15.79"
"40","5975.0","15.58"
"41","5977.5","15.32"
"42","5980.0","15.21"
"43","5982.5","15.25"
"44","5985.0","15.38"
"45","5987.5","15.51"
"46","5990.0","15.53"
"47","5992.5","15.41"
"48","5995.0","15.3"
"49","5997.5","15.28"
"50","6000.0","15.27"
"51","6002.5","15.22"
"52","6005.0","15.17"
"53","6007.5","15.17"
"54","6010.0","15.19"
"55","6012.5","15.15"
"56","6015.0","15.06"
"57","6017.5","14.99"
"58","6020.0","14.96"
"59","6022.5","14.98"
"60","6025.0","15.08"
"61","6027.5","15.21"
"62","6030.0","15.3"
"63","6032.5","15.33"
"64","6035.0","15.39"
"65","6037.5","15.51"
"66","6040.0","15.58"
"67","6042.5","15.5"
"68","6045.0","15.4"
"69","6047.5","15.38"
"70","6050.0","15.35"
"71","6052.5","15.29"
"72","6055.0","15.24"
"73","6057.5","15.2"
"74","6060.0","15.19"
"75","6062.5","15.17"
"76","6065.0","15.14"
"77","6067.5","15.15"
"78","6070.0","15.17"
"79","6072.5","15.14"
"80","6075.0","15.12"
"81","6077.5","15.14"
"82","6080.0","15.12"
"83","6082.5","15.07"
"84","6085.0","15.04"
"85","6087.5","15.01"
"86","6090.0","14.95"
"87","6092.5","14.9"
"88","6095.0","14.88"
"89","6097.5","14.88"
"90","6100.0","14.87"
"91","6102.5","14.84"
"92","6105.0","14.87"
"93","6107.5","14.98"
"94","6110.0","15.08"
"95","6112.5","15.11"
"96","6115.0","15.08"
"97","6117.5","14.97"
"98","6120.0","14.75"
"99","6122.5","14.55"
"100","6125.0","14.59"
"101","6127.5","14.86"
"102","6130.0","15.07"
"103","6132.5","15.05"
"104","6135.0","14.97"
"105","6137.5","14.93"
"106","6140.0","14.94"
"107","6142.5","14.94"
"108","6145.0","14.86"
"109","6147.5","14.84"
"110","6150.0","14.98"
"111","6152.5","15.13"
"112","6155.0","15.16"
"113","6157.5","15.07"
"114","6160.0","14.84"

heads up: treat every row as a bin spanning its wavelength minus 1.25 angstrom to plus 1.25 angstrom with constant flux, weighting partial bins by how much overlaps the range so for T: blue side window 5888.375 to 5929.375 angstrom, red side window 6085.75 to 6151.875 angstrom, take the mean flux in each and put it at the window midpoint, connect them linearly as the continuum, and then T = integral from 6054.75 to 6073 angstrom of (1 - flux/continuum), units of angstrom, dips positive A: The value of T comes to -0.2 angstrom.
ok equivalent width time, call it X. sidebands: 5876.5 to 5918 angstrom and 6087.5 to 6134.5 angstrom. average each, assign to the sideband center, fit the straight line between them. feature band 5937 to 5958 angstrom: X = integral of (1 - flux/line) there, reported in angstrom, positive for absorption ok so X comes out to -0.5 angstrom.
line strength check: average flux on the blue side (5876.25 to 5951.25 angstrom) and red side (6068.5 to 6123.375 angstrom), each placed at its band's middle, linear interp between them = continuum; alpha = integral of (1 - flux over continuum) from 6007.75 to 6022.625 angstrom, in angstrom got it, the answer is 0.1 angstrom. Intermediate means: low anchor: 15.5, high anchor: 15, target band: 15.1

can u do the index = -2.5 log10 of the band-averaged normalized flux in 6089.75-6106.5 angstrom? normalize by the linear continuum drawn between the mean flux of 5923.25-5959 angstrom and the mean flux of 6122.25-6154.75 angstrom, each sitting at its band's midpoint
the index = 0.01 mag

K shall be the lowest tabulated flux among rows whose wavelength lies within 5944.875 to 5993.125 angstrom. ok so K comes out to 15.21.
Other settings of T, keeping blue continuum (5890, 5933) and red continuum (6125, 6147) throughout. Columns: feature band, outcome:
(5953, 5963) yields -0.1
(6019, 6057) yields -0.4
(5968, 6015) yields -0.4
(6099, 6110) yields 0.1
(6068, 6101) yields 0.0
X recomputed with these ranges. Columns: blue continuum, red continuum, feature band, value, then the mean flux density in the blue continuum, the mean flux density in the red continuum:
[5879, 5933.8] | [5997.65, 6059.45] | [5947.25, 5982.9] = -0.44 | 15.4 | 15.2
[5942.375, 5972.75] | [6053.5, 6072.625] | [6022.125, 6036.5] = 0.08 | 15.6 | 15.2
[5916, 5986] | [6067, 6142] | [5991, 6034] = 0.41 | 15.6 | 15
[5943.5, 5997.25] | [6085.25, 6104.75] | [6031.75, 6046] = -0.26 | 15.5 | 14.9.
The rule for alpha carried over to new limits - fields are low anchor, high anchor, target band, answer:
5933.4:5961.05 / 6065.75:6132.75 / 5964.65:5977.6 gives -0.1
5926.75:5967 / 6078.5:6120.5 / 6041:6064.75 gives -0.2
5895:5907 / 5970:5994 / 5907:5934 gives -0.8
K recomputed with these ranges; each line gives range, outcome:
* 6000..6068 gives 14.96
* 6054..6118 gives 14.84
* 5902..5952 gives 15.27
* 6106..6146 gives 14.55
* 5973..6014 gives 15.15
